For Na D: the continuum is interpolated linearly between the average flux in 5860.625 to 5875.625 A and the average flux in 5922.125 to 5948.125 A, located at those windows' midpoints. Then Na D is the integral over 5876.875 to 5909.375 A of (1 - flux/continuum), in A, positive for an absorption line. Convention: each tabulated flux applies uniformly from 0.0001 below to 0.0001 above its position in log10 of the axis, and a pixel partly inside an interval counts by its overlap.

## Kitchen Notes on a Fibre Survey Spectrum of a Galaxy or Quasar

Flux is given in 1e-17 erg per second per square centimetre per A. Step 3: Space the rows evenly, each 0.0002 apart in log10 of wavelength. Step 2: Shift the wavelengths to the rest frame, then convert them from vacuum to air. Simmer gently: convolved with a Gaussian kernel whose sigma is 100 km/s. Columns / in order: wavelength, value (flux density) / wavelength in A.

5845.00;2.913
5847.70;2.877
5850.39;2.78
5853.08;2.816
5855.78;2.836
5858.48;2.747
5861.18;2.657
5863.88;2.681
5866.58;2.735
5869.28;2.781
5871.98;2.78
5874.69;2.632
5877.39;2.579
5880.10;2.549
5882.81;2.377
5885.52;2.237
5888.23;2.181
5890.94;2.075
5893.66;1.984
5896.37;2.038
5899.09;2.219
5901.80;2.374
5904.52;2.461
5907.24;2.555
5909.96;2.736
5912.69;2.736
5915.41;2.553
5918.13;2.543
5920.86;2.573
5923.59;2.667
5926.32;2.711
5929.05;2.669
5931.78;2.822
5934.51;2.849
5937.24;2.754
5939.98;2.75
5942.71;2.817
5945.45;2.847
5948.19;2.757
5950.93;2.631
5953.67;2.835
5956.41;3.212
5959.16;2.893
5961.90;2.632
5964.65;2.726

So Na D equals 5.09 A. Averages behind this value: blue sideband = 2.72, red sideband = 2.76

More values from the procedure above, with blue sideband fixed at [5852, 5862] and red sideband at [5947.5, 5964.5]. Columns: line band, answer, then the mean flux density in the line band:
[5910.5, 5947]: 1.2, 2.72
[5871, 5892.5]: 2.8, 2.42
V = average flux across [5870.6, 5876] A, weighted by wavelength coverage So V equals 2.71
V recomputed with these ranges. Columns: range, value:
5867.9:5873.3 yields 2.78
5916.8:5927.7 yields 2.62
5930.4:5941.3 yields 2.79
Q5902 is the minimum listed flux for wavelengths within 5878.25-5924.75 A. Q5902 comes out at 1.984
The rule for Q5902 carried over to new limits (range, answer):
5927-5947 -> 2.669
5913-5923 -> 2.543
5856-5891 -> 2.075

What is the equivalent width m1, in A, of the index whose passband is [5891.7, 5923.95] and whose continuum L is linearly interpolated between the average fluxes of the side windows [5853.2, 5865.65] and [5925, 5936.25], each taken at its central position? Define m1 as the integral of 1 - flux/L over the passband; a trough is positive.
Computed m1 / 3.7 A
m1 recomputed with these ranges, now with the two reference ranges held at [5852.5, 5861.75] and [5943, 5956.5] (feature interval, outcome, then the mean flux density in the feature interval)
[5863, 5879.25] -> 0.5 A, 2.69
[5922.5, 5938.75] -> 0.4 A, 2.75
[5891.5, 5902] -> 2.5 A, 2.12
